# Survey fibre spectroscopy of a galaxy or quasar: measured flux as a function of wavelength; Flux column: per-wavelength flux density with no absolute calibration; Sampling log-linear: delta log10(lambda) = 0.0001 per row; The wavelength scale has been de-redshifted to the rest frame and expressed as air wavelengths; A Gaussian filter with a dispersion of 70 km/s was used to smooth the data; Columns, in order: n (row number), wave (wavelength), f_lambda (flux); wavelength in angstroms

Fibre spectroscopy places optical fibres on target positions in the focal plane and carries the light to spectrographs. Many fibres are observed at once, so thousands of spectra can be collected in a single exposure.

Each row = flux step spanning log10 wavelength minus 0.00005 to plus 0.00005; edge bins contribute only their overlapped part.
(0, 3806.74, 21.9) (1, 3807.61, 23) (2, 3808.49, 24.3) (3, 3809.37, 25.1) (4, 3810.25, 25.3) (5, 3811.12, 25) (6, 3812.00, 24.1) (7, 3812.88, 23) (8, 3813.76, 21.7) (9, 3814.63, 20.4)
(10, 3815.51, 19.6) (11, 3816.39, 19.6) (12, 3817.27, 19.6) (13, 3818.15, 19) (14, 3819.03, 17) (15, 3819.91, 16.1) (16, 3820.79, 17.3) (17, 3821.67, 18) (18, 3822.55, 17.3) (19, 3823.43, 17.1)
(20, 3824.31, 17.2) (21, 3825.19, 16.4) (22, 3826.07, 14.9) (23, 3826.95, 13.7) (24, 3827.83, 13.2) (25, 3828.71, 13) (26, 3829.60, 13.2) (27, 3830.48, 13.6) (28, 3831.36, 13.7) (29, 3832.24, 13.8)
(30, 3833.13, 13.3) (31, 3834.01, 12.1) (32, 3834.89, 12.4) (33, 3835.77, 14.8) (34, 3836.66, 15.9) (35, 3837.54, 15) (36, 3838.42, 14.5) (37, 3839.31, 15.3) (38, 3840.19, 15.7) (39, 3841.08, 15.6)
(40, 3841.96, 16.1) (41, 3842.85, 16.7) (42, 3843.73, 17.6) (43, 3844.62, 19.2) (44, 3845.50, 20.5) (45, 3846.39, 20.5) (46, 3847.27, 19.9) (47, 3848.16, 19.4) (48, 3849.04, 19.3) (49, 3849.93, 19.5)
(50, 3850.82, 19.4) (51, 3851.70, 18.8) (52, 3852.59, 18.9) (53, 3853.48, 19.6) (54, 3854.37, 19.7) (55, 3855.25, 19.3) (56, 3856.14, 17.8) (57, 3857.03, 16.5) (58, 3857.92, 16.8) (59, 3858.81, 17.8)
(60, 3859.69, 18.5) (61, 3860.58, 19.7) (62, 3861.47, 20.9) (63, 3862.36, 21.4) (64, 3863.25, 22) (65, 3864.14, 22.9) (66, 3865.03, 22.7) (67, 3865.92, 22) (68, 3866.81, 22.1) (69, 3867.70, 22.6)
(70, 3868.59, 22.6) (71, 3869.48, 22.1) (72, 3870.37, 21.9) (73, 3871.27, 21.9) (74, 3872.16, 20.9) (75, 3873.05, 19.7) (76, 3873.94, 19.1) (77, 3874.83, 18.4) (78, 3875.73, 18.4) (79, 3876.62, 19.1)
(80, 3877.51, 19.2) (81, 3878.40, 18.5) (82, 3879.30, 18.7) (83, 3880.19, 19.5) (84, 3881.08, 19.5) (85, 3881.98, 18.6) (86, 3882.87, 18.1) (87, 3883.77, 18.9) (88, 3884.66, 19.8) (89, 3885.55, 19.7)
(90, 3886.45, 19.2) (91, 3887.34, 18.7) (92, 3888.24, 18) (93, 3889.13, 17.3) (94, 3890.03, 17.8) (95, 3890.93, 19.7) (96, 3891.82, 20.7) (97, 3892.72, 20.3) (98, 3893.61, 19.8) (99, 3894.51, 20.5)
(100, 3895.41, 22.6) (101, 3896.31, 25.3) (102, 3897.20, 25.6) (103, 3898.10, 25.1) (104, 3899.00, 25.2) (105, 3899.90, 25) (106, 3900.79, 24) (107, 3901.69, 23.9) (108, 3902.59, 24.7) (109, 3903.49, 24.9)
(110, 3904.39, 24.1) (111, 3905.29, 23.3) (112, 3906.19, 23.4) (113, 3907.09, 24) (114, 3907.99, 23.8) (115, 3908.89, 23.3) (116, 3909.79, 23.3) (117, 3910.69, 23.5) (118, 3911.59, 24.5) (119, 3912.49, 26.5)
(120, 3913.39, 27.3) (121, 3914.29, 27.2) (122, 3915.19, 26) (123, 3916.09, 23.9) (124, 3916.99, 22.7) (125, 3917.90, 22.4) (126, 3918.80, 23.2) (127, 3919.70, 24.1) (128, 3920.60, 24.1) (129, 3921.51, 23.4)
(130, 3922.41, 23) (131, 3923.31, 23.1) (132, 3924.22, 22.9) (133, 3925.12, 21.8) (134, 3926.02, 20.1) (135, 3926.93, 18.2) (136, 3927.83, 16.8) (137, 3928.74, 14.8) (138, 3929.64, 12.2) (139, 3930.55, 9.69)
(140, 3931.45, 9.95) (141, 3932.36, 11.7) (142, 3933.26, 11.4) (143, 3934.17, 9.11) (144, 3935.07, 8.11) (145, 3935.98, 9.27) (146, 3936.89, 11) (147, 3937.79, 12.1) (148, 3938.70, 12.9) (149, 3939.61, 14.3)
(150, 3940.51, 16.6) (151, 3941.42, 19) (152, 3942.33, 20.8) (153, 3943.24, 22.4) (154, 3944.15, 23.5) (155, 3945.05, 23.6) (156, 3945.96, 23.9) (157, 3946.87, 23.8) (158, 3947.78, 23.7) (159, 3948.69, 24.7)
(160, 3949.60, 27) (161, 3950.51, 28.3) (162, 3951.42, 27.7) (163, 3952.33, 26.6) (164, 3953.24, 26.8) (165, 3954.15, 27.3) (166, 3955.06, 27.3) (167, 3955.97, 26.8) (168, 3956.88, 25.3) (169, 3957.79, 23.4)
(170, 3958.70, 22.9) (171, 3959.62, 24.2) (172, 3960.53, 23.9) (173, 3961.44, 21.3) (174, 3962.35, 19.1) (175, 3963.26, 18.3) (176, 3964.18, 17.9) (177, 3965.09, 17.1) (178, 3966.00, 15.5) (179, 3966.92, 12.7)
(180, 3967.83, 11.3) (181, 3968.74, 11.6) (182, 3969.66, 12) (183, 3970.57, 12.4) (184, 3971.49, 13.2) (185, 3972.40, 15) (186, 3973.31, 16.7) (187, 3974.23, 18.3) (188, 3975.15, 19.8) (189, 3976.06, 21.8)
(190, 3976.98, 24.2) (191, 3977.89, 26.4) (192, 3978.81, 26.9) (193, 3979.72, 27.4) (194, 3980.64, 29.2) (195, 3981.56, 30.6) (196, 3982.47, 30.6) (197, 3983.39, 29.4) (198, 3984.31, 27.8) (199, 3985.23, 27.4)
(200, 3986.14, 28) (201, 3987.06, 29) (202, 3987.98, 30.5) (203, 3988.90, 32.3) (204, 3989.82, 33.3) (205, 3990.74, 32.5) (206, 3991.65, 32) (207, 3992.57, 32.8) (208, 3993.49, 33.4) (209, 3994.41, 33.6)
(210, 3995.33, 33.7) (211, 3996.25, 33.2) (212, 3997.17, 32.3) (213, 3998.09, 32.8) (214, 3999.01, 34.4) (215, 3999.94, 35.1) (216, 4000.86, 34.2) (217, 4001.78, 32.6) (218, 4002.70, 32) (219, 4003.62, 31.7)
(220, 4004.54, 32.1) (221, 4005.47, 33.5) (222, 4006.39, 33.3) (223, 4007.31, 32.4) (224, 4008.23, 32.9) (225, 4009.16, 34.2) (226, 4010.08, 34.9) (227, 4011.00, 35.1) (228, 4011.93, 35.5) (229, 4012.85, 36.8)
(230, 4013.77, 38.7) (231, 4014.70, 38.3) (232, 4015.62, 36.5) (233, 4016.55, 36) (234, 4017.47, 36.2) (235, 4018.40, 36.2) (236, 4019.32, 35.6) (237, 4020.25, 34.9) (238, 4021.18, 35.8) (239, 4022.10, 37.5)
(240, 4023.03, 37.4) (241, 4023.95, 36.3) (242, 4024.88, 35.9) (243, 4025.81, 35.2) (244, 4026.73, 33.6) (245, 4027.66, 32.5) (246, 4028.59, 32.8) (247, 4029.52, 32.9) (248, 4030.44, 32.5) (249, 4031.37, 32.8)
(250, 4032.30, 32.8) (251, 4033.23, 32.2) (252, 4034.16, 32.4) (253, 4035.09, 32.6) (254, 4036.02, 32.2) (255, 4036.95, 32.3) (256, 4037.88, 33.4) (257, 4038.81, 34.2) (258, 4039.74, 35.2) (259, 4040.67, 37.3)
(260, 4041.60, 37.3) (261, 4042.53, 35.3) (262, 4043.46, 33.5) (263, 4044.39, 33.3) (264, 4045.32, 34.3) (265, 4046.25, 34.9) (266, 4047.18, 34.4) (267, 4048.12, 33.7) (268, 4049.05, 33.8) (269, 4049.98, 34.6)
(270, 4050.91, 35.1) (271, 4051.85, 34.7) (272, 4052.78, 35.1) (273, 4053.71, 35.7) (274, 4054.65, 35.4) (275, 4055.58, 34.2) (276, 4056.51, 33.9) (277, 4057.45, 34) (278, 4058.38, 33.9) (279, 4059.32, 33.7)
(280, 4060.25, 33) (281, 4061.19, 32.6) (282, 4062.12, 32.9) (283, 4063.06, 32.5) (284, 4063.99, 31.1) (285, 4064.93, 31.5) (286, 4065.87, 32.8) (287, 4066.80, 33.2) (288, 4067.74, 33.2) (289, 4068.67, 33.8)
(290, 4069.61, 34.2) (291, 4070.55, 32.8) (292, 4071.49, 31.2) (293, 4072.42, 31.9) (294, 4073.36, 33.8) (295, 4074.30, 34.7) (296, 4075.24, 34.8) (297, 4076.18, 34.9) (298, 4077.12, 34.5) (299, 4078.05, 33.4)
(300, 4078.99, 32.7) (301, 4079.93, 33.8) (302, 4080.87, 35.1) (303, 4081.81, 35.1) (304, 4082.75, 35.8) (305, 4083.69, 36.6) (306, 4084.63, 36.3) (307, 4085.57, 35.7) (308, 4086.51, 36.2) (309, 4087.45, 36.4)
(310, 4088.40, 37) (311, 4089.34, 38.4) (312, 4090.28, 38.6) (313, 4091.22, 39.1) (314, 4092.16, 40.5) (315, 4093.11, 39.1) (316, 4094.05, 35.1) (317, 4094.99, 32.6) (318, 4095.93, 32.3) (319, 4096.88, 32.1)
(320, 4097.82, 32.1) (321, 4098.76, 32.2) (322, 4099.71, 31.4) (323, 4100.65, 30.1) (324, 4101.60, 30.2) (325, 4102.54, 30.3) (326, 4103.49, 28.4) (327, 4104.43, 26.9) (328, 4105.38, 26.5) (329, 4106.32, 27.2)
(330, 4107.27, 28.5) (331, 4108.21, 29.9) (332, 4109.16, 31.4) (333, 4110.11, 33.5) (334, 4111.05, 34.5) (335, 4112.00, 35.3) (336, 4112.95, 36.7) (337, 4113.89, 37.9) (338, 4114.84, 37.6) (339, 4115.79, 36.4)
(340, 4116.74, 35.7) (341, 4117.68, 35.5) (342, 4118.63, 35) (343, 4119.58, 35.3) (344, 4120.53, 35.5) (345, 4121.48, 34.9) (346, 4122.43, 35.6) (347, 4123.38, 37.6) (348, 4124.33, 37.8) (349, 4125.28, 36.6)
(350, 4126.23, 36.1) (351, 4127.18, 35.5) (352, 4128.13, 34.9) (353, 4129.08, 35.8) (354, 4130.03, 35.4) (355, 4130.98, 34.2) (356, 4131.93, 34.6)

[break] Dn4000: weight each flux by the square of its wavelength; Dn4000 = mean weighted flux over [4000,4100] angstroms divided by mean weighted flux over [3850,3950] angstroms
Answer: 1.83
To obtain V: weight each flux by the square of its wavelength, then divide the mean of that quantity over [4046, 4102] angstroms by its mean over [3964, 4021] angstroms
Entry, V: 1.24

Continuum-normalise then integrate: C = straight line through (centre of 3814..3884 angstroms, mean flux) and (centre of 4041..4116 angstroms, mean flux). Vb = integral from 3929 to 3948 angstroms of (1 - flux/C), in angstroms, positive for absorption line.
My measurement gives 6.9 angstroms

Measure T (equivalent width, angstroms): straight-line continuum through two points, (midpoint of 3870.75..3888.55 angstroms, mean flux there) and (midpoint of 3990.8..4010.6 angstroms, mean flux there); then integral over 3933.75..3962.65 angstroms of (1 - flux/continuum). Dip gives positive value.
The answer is 6.5 angstroms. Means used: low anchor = 19.2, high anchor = 33.2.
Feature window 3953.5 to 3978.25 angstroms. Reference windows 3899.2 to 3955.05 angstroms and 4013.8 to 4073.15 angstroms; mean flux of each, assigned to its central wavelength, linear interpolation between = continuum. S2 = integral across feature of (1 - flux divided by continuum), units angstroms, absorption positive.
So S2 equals 5.7 angstroms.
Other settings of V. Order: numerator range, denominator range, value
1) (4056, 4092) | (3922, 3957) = 1.90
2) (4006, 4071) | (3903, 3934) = 1.72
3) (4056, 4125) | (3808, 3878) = 2.07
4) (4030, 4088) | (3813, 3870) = 2.12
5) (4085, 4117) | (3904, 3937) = 1.85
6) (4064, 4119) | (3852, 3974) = 1.82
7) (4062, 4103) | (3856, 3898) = 1.88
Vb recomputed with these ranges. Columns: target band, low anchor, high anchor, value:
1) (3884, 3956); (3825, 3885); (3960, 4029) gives 6.10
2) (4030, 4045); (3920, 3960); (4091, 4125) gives -3.15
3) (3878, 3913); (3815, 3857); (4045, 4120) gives -1.35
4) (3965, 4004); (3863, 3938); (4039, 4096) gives 2.14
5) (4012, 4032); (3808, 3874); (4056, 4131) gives -3.89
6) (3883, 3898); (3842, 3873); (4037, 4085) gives 1.33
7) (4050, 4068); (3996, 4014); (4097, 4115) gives -0.57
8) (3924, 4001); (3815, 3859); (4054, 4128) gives 9.35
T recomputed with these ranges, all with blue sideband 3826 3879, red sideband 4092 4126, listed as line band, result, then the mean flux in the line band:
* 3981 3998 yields -3.18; 31.3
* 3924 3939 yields 6.10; 13.5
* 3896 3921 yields -3.49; 24.4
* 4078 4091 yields -1.58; 35.9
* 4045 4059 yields -2.06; 34.5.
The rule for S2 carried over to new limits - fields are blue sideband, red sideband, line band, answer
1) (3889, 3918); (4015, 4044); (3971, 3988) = 3.1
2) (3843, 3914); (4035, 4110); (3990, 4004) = -2.1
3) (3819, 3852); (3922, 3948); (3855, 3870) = -3.7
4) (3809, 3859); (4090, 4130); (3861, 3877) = -1.2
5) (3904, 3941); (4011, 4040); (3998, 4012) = -0.8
